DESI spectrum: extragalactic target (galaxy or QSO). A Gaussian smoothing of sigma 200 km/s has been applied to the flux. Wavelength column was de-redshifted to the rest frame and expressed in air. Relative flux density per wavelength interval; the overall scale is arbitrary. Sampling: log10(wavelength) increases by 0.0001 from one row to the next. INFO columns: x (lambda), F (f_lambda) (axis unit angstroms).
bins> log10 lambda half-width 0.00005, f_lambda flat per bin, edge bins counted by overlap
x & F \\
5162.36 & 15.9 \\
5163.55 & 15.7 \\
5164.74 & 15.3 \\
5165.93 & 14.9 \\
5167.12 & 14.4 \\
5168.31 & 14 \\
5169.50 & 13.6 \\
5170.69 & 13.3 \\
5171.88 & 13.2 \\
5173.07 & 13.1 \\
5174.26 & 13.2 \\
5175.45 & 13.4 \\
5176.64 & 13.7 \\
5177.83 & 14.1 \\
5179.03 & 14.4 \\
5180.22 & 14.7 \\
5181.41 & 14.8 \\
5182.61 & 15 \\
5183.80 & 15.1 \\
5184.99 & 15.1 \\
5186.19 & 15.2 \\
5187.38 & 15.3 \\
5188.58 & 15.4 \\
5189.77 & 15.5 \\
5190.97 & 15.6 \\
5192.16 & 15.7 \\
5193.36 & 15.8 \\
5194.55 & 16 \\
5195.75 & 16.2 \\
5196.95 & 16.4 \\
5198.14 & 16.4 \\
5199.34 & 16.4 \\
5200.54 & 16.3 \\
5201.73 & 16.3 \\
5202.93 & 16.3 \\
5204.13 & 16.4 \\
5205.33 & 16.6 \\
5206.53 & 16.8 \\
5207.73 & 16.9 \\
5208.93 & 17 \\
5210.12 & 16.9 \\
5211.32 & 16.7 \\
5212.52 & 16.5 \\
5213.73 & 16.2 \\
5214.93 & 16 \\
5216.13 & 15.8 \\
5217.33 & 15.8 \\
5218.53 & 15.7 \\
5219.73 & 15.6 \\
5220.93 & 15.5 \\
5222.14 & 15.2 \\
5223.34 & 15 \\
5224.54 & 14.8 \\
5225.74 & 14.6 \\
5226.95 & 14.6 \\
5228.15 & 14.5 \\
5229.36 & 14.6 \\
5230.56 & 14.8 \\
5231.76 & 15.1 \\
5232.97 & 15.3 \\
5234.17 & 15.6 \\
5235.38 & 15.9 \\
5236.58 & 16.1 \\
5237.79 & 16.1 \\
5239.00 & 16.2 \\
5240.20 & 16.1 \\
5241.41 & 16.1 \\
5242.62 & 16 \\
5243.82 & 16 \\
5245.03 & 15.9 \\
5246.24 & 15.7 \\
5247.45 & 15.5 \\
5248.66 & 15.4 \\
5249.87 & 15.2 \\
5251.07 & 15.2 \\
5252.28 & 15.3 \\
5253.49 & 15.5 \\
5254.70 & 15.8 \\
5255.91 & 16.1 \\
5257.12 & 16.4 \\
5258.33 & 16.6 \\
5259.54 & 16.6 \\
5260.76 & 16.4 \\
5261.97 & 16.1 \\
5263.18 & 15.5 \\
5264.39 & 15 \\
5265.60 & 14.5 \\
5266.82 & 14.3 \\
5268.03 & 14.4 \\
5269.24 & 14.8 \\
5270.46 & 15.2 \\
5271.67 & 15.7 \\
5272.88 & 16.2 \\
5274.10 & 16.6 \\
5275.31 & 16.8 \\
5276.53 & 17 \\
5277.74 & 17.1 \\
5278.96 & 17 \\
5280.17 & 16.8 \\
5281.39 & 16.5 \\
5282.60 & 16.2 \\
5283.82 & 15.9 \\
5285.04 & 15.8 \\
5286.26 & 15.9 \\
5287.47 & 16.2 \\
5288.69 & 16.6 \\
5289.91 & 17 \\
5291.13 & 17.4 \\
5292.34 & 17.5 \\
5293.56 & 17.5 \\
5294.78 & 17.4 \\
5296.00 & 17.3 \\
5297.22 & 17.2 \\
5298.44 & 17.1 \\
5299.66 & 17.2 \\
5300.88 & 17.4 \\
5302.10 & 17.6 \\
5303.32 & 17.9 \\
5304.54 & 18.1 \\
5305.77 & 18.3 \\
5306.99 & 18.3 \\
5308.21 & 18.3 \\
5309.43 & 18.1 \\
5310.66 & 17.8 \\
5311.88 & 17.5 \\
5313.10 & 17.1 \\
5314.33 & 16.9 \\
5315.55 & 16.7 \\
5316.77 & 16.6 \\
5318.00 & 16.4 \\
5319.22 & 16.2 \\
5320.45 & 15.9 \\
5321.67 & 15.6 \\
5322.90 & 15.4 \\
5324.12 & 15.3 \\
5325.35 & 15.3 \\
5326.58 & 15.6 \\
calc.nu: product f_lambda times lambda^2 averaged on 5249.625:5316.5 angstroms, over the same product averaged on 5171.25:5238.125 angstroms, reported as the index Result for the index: 1.1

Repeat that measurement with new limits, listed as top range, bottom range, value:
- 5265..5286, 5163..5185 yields 1.16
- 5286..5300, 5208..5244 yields 1.12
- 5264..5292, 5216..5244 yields 1.06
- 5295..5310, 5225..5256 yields 1.17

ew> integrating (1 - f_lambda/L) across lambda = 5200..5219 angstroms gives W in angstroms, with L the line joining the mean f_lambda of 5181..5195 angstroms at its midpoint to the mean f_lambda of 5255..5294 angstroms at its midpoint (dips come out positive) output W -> -1.0 angstroms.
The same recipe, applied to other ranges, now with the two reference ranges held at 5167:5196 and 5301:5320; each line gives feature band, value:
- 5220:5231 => 0.5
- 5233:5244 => -0.1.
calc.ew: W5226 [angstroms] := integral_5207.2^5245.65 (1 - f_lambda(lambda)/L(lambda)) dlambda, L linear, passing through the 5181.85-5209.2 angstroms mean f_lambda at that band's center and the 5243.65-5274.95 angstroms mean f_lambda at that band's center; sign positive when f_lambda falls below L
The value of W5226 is 0.2 angstroms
